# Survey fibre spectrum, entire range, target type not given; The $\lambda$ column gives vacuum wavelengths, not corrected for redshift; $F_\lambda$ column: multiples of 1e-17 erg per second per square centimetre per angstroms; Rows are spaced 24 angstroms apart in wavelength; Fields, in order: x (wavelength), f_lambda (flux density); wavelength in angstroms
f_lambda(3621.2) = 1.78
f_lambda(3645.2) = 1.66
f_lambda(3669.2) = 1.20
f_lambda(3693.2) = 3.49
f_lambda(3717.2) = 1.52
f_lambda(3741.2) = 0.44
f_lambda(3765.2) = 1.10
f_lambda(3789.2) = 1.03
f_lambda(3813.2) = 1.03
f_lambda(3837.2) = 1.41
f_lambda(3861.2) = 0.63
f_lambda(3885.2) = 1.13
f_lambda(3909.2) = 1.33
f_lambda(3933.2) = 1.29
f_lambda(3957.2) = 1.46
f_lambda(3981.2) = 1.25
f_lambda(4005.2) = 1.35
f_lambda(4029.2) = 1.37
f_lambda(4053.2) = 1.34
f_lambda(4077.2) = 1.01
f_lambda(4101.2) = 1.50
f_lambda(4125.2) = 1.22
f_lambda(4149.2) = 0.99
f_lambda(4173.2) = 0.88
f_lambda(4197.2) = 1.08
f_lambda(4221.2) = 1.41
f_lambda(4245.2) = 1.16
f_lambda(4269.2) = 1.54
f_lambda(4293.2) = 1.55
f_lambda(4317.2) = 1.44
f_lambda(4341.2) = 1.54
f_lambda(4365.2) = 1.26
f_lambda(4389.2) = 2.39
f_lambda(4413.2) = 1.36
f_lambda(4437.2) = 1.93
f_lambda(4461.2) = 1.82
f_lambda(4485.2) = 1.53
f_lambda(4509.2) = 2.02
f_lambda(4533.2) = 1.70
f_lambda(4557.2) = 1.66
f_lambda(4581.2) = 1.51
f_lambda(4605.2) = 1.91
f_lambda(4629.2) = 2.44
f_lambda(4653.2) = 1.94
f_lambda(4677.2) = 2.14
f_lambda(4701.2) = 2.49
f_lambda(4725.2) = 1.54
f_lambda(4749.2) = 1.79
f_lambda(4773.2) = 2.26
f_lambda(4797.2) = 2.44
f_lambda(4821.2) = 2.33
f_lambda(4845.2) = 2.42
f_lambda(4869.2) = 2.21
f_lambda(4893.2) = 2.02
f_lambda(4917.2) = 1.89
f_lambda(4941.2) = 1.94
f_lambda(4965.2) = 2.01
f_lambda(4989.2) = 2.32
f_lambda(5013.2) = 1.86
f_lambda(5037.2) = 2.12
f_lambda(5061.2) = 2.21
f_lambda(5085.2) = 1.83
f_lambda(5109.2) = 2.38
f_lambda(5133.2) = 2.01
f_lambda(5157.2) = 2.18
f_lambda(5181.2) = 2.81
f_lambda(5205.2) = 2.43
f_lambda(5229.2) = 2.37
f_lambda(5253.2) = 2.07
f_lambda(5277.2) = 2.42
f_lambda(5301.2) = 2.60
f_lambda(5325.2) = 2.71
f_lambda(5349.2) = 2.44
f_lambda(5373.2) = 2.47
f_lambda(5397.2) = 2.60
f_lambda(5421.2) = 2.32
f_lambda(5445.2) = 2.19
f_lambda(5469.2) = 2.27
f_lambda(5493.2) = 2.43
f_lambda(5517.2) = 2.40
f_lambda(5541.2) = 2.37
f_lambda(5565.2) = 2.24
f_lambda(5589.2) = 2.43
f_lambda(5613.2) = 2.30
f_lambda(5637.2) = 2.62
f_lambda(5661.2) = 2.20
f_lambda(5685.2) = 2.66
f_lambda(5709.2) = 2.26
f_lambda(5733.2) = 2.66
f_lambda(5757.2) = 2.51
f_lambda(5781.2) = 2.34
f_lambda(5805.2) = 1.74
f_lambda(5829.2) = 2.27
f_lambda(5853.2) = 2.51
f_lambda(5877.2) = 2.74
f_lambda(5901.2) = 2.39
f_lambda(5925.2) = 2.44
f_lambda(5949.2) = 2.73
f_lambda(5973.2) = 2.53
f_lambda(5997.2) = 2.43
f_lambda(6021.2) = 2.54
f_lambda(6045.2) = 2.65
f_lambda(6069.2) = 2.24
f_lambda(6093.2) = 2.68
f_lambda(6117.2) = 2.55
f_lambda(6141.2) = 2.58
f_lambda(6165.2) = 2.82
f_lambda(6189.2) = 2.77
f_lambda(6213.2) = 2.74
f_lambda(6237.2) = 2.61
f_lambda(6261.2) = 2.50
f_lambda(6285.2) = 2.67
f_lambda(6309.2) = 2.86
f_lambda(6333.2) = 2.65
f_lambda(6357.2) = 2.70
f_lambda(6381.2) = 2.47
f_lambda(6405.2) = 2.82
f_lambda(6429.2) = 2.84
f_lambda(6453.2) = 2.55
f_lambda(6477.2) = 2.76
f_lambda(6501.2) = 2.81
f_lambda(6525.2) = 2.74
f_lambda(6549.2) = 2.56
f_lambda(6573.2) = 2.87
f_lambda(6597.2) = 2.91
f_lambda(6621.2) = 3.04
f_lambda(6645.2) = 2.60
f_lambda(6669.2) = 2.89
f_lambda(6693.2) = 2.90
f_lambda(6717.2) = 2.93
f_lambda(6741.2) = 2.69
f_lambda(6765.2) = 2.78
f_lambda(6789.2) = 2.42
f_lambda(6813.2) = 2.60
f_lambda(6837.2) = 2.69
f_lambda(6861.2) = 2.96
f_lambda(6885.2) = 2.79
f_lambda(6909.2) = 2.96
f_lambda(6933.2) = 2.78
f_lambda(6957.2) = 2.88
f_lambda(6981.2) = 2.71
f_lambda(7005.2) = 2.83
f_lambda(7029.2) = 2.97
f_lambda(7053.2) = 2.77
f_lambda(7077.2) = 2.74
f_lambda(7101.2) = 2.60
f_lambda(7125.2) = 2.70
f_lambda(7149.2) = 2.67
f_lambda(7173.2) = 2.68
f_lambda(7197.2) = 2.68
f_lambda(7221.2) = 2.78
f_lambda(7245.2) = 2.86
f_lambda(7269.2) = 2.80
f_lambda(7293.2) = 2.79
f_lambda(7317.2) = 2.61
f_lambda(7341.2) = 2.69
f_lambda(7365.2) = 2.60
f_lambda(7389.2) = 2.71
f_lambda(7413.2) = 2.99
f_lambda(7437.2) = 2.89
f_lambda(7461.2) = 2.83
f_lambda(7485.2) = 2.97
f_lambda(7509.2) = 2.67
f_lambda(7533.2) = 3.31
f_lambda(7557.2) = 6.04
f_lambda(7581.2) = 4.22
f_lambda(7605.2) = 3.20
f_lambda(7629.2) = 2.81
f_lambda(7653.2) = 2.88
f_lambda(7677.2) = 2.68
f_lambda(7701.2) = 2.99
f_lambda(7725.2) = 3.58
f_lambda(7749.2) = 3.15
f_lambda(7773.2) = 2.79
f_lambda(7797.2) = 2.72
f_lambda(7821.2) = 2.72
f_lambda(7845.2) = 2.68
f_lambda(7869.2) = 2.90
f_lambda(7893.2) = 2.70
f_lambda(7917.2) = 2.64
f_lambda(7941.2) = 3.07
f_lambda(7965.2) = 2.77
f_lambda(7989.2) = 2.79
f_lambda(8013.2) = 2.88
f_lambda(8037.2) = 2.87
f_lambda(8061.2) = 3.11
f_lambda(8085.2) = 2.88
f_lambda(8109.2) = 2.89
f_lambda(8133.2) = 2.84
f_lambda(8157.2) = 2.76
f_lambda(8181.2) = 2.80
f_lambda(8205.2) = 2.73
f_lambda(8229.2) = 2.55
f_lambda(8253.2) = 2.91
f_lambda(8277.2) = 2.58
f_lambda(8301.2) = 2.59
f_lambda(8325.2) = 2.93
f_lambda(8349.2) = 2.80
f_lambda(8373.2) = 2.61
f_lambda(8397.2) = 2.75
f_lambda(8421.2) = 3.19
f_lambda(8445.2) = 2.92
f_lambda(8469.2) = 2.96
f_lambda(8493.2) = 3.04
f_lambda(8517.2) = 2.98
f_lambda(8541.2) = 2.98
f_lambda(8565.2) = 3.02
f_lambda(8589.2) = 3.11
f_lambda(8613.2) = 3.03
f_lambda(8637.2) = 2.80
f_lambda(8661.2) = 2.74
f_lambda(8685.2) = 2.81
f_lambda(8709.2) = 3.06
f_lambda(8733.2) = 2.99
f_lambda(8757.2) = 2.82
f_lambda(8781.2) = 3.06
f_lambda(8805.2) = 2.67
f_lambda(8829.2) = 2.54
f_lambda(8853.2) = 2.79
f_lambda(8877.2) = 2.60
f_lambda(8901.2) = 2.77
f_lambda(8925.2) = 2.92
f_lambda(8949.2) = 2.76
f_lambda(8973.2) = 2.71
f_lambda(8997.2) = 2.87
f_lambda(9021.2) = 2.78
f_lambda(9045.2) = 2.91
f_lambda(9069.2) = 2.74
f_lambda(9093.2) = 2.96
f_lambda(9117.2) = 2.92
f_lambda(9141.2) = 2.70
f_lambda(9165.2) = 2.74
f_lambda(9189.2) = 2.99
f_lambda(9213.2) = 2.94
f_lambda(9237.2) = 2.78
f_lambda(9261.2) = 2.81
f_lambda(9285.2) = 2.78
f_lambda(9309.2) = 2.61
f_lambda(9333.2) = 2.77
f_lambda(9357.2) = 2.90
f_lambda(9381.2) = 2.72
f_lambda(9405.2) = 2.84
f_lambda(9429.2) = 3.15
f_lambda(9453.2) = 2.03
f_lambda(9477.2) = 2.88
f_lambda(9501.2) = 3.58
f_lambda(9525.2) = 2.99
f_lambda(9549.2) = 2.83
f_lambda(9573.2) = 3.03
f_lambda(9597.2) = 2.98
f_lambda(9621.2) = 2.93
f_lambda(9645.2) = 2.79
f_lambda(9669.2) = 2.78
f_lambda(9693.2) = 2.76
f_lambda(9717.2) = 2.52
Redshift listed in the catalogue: 0.15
